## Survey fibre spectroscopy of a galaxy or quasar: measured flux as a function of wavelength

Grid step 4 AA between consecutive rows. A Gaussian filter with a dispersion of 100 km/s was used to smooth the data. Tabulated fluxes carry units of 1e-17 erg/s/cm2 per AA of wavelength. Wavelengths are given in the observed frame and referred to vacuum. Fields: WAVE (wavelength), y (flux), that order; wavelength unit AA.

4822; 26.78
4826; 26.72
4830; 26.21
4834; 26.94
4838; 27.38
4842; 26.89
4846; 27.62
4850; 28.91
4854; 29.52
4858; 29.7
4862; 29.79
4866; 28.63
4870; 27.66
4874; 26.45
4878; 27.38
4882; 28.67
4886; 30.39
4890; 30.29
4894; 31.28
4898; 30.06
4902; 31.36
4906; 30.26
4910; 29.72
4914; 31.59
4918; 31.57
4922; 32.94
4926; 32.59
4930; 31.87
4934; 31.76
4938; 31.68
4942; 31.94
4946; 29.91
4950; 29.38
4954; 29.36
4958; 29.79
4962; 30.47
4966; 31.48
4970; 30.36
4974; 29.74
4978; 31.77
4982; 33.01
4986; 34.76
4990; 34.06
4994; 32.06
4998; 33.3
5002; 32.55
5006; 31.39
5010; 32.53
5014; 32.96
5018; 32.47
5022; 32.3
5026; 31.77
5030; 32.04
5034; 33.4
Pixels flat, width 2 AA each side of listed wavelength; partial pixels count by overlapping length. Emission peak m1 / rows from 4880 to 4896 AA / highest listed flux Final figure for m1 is 31.28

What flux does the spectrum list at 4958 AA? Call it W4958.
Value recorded 29.79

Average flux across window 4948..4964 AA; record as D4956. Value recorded 29.8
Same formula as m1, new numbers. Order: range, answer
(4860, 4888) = 30.39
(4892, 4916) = 31.59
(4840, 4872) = 29.79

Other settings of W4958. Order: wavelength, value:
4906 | 30.26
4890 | 30.29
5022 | 32.3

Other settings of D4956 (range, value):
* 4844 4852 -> 28.3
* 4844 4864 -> 29.1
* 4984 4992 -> 34.4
